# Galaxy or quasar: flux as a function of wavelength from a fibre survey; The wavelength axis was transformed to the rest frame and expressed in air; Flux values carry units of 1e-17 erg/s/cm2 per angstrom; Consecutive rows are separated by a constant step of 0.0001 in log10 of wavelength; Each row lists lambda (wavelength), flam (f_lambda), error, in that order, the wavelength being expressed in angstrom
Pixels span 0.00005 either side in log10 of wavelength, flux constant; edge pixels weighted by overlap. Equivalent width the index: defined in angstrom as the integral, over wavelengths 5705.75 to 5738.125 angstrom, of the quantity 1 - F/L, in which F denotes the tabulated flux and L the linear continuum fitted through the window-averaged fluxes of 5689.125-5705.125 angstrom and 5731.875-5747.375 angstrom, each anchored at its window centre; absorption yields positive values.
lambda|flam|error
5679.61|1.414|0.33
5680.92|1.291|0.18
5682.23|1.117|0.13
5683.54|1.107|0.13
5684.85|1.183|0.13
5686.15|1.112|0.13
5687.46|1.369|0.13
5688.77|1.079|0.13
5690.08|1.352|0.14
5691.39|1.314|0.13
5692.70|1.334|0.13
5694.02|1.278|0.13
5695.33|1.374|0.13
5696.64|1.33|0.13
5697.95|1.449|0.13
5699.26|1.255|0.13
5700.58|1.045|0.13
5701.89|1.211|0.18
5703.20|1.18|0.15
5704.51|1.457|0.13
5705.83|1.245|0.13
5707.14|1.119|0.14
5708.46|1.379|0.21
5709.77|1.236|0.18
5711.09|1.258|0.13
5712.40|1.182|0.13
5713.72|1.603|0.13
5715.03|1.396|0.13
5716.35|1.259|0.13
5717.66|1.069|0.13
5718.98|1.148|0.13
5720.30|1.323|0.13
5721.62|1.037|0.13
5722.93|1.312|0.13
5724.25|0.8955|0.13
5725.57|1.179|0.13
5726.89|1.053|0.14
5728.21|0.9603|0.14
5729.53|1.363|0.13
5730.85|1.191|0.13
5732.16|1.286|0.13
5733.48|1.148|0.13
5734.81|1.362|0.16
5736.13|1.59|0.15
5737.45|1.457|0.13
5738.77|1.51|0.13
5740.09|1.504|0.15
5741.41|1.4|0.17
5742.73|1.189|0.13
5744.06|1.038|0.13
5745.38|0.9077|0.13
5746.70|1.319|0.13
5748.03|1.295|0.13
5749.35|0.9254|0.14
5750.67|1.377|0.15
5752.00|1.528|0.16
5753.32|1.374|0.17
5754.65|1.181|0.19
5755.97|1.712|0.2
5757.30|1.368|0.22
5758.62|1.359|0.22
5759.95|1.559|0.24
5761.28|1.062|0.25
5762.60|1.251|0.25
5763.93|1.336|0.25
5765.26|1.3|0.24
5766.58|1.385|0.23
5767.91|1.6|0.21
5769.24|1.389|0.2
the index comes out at 1.50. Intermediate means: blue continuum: 1.29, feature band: 1.24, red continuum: 1.31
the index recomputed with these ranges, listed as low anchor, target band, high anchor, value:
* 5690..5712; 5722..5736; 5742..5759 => 1.0 angstrom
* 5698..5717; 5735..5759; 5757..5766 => -0.5 angstrom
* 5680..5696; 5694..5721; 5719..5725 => -2.0 angstrom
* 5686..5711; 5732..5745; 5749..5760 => 0.1 angstrom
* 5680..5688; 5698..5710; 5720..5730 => -0.8 angstrom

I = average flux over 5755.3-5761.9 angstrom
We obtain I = 1.41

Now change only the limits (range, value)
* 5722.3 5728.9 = 1.08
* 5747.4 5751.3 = 1.2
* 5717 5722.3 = 1.15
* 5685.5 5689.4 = 1.19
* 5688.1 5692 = 1.25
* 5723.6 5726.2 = 1.04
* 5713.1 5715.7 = 1.5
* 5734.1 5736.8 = 1.47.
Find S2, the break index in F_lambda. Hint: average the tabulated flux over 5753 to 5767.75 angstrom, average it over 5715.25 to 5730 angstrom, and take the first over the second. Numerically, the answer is 1.18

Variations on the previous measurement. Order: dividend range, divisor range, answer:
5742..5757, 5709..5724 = 1.01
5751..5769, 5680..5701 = 1.11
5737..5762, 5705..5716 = 1.01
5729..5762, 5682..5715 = 1.04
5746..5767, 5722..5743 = 1.05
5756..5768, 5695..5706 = 1.06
